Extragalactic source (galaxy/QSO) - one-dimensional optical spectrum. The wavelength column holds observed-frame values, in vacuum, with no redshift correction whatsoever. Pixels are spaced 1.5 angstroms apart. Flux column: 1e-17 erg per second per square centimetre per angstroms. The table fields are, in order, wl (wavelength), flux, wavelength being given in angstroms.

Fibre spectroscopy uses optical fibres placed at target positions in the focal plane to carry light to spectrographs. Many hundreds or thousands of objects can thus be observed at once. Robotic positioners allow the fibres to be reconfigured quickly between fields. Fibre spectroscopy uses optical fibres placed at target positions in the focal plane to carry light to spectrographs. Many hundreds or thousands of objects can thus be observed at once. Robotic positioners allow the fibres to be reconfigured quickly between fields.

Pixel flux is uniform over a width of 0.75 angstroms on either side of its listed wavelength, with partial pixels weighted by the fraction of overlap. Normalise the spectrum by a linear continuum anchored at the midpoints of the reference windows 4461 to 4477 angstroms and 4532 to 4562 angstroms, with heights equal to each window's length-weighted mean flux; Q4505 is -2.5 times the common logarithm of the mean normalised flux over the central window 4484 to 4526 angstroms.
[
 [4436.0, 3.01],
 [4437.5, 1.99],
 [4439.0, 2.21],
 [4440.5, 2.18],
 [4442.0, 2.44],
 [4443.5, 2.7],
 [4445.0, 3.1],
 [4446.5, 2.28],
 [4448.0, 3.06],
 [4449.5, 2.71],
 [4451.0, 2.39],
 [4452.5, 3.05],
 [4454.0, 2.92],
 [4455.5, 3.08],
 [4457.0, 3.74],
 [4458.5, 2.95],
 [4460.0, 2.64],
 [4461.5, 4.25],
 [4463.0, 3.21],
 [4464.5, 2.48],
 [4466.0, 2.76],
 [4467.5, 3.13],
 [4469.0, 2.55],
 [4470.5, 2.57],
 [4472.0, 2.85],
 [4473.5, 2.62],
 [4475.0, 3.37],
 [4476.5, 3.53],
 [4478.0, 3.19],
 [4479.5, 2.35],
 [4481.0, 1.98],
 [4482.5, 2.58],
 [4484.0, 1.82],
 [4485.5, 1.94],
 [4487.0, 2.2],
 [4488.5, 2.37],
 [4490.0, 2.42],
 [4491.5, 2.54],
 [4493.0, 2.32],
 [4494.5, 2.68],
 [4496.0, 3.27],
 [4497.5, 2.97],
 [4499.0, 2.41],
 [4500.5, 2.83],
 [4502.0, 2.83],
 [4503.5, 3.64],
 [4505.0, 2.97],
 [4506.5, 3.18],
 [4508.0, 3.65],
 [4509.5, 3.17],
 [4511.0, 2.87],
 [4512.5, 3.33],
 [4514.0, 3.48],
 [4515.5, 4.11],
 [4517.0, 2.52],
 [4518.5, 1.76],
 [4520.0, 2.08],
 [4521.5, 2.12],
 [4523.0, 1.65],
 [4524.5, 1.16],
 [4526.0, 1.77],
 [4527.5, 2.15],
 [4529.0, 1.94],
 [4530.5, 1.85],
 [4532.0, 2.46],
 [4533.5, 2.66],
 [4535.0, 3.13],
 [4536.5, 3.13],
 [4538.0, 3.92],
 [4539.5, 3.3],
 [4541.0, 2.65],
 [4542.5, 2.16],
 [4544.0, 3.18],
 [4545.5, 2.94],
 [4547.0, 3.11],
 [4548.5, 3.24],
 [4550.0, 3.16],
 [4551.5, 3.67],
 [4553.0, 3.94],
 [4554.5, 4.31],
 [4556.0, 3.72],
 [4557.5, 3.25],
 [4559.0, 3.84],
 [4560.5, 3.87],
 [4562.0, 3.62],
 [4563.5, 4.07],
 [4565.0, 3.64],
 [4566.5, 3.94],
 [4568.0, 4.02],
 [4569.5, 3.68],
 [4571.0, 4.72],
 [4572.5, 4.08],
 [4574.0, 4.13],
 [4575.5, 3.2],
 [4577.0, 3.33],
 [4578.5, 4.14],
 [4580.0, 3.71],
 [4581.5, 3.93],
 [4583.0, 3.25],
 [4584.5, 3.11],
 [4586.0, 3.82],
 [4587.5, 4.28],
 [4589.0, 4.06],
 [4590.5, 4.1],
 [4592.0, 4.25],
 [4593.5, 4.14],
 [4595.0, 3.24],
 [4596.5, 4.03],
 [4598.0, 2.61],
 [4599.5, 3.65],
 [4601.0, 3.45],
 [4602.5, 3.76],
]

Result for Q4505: 0.184 mag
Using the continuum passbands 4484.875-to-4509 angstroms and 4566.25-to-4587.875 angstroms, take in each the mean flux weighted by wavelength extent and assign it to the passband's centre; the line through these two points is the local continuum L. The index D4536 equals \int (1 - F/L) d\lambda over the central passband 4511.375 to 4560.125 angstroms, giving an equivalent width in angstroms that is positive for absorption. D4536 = 6.2 angstroms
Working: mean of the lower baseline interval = 2.77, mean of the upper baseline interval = 3.81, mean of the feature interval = 2.87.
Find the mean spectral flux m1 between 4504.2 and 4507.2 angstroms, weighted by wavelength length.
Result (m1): 3.08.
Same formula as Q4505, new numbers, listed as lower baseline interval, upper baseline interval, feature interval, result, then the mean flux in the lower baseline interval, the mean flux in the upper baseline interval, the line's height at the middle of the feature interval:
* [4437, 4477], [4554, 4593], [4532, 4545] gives 0.19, 2.84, 3.85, 3.55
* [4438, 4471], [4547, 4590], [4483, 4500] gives 0.27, 2.83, 3.77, 3.14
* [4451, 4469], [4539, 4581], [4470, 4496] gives 0.23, 3.06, 3.6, 3.18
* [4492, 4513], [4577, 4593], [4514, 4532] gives 0.42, 3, 3.84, 3.21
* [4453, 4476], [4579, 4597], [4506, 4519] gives 0.06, 3.01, 3.83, 3.33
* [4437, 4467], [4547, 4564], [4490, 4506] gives 0.13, 2.82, 3.67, 3.19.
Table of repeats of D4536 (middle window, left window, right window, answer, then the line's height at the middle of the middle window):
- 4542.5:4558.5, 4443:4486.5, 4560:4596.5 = 0.91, 3.6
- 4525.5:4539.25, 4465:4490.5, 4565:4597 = 2.85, 3.27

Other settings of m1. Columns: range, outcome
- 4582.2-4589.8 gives 3.71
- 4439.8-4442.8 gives 2.32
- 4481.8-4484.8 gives 2.19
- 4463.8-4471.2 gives 2.7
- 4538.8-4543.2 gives 2.7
